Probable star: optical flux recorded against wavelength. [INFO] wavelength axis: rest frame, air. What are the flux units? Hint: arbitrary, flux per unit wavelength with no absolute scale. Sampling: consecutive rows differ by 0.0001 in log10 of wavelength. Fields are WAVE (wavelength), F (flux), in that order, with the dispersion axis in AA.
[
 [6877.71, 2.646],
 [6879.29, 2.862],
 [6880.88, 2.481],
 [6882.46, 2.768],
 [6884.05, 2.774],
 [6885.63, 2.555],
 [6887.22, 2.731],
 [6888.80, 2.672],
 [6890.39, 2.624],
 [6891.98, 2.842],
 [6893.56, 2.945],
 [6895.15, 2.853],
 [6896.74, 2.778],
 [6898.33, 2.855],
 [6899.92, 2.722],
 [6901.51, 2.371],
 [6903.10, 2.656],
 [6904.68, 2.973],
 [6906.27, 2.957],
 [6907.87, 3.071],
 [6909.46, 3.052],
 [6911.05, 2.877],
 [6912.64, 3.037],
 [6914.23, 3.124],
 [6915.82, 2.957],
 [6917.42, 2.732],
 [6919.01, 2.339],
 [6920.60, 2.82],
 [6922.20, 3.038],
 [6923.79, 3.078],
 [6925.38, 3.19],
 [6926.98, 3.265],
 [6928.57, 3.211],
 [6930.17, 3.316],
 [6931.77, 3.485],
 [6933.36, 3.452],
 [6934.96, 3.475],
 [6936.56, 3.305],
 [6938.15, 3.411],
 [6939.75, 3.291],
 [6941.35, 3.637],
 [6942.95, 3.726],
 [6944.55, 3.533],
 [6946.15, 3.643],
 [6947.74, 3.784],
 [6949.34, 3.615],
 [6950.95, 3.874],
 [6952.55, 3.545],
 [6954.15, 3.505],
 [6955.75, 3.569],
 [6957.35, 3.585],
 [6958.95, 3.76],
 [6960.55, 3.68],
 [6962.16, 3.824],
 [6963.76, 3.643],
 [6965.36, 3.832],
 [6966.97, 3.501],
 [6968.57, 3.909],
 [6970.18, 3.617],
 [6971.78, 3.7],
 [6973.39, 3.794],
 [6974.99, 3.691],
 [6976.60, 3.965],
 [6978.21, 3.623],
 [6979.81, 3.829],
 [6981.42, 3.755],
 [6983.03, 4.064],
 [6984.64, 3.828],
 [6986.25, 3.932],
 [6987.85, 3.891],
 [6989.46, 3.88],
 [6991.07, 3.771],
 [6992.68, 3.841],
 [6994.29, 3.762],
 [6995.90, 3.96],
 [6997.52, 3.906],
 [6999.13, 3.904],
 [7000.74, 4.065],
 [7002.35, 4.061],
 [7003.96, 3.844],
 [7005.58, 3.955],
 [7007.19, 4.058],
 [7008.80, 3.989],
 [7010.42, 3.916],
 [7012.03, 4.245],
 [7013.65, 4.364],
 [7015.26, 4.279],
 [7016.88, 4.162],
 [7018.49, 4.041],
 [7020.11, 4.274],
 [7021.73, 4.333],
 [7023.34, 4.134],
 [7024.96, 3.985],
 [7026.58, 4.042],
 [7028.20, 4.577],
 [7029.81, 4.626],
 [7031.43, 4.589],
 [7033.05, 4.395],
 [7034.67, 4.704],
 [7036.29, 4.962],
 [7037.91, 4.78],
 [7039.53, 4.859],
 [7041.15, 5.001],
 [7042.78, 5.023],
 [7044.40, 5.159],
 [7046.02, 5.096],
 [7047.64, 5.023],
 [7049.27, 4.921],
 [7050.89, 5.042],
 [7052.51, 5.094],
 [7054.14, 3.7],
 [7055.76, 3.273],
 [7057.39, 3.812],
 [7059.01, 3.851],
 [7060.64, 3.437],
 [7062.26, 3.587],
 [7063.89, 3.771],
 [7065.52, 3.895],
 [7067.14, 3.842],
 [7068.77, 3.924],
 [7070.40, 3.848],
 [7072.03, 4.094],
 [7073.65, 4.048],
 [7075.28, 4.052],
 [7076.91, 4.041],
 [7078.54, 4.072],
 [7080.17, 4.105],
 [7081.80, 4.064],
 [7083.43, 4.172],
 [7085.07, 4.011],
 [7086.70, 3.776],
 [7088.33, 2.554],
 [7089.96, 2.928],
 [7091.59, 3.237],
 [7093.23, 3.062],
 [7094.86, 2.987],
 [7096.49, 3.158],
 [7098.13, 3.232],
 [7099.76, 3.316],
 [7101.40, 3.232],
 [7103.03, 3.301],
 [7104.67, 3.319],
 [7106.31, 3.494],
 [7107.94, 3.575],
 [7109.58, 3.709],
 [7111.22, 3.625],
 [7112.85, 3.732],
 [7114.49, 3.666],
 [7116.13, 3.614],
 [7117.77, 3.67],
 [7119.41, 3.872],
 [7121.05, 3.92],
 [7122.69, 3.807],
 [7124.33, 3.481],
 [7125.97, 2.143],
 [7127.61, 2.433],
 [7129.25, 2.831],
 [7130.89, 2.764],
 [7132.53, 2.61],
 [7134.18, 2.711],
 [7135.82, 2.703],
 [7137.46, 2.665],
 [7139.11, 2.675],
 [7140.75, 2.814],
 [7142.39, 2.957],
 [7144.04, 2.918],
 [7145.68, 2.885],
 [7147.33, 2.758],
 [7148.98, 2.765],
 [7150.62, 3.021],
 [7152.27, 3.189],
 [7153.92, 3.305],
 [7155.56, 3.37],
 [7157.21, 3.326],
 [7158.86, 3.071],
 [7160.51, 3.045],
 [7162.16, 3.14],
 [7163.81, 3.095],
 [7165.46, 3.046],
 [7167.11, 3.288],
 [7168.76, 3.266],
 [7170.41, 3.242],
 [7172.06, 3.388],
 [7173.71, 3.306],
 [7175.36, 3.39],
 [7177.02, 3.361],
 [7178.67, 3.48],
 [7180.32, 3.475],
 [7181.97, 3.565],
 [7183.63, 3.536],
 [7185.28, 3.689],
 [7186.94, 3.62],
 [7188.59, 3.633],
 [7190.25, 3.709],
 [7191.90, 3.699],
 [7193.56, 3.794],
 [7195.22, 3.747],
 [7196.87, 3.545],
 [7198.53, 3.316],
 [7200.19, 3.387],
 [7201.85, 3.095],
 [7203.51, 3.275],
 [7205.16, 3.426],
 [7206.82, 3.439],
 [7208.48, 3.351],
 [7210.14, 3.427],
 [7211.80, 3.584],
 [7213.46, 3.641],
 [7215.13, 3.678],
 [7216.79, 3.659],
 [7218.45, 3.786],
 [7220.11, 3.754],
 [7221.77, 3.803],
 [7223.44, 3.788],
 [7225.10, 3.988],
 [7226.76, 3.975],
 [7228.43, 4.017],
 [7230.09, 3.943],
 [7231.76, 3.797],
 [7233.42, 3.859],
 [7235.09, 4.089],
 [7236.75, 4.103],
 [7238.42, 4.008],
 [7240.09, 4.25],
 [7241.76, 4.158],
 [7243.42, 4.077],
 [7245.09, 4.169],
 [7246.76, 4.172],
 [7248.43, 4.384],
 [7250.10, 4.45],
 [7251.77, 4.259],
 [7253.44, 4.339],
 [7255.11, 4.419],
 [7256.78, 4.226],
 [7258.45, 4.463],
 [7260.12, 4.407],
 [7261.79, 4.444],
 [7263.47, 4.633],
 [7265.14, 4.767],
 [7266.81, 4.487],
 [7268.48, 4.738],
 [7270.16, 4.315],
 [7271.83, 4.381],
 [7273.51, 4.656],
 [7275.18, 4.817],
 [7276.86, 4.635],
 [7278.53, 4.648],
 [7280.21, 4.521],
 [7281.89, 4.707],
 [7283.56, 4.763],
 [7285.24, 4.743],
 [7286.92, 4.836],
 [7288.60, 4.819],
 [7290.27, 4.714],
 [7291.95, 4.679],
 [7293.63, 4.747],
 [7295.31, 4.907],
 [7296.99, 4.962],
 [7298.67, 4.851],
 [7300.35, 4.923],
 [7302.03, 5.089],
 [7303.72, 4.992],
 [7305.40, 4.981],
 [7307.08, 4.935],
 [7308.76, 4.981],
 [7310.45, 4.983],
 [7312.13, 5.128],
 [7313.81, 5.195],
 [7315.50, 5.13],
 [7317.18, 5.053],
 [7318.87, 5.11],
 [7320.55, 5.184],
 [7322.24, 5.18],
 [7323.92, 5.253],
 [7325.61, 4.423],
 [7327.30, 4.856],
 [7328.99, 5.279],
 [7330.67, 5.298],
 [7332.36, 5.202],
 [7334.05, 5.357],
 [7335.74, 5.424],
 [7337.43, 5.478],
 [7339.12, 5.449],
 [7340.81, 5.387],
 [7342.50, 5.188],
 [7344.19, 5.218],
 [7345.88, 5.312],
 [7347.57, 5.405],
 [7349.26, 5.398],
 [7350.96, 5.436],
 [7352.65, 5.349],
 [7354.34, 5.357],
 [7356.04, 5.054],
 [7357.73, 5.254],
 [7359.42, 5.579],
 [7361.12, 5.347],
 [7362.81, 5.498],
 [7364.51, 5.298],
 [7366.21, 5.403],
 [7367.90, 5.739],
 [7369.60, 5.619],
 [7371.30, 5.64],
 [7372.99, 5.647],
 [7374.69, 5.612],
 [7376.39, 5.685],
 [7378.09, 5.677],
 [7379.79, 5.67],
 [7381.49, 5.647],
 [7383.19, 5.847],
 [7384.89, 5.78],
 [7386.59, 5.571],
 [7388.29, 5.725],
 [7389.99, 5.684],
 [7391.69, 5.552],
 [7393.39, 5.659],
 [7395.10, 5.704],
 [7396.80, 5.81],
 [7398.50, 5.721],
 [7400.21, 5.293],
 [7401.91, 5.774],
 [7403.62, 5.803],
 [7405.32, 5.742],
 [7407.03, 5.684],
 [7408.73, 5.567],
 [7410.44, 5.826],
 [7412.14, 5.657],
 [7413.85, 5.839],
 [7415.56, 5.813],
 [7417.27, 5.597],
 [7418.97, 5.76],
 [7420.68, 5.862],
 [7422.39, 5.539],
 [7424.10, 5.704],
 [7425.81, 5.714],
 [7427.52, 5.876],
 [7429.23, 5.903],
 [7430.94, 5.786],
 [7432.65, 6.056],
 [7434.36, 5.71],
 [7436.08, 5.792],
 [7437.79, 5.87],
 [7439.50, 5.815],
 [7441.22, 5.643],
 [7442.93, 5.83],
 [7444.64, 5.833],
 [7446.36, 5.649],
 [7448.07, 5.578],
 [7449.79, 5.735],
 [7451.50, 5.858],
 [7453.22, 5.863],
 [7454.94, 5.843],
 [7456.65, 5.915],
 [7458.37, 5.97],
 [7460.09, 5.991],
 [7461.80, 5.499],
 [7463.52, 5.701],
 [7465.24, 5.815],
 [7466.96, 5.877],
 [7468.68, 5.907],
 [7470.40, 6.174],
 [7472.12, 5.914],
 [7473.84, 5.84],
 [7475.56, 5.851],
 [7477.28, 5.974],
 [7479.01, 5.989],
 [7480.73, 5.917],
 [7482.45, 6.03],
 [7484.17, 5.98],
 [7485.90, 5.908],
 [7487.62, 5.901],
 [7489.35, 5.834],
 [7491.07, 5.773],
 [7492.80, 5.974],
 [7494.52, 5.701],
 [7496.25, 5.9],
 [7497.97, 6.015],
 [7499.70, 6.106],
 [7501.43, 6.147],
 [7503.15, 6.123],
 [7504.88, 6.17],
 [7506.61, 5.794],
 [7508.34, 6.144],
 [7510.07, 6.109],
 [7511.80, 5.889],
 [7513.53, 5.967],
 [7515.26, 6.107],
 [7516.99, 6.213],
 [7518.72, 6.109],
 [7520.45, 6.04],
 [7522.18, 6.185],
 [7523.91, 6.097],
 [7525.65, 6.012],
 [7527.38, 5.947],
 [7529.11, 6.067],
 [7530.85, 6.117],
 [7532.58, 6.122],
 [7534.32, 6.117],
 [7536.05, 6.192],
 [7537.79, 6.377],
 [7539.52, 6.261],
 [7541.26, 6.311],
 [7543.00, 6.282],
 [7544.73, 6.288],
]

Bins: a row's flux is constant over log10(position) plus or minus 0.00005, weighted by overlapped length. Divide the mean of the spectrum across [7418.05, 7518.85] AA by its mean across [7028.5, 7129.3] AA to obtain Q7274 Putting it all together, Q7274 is 1.5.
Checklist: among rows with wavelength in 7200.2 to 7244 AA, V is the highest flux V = 4.25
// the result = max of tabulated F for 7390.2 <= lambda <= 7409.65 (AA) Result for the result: 5.81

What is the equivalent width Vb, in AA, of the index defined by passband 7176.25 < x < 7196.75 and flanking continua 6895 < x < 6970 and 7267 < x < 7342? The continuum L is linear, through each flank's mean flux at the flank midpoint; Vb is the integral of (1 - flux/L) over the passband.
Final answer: 3.8 AA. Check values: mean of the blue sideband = 3.28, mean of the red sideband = 4.95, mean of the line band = 3.61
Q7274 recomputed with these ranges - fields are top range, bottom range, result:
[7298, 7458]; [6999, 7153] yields 1.46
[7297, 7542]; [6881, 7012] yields 1.66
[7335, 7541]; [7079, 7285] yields 1.59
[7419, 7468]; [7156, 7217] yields 1.69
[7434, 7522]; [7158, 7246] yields 1.64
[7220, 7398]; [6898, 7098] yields 1.31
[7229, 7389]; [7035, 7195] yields 1.38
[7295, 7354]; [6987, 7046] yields 1.21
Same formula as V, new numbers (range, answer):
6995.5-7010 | 4.065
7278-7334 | 5.298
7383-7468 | 6.056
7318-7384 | 5.847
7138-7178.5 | 3.39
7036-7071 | 5.159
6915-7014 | 4.364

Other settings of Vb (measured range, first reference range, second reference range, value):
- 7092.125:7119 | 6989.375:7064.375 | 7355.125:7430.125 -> 6.7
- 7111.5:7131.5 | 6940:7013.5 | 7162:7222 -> 1.4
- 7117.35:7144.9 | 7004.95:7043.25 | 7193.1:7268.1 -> 7.8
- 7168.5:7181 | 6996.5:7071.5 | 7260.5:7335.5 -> 3.3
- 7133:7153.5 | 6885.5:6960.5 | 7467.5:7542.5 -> 6.8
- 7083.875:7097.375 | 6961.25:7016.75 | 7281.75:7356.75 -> 3.2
